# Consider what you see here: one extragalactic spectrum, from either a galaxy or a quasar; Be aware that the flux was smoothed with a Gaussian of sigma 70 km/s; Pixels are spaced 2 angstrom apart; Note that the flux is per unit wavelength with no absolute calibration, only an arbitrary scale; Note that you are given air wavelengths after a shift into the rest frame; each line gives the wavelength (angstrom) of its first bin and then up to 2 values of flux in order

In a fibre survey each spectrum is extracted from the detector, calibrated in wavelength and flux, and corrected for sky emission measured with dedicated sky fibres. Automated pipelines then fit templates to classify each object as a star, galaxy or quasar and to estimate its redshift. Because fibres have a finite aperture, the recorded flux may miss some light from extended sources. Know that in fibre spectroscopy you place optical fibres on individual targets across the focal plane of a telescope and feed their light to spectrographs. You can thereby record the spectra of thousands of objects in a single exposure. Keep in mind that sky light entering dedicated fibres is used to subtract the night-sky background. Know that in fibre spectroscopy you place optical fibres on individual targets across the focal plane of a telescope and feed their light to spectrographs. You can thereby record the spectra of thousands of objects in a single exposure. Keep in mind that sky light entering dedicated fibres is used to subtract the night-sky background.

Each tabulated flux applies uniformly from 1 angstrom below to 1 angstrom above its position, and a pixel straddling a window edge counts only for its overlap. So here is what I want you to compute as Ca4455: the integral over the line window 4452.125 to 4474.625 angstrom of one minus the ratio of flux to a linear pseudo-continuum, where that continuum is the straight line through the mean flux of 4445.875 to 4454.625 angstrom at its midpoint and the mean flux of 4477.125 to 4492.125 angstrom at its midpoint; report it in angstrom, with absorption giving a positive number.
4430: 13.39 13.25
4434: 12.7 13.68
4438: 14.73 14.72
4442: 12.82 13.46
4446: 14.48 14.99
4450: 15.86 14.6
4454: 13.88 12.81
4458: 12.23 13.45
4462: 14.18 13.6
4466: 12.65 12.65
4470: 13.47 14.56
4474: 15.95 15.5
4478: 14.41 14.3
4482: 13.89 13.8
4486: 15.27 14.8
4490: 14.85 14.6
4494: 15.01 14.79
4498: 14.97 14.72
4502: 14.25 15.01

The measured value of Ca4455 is 1.70 angstrom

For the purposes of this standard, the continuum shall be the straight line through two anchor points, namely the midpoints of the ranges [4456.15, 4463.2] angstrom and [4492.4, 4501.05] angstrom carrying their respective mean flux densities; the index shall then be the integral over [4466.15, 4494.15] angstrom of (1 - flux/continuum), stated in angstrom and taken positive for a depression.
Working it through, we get -0.6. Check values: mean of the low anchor 13.2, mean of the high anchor 14.8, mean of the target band 14.4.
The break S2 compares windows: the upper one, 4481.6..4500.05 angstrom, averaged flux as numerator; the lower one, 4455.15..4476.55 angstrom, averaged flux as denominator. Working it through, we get 1.07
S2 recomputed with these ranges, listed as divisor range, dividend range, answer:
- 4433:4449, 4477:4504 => 1.05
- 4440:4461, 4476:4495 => 1.05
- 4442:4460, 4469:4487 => 1.05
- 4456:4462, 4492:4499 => 1.14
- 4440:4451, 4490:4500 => 1.03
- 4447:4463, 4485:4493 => 1.06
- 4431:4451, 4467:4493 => 1.03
